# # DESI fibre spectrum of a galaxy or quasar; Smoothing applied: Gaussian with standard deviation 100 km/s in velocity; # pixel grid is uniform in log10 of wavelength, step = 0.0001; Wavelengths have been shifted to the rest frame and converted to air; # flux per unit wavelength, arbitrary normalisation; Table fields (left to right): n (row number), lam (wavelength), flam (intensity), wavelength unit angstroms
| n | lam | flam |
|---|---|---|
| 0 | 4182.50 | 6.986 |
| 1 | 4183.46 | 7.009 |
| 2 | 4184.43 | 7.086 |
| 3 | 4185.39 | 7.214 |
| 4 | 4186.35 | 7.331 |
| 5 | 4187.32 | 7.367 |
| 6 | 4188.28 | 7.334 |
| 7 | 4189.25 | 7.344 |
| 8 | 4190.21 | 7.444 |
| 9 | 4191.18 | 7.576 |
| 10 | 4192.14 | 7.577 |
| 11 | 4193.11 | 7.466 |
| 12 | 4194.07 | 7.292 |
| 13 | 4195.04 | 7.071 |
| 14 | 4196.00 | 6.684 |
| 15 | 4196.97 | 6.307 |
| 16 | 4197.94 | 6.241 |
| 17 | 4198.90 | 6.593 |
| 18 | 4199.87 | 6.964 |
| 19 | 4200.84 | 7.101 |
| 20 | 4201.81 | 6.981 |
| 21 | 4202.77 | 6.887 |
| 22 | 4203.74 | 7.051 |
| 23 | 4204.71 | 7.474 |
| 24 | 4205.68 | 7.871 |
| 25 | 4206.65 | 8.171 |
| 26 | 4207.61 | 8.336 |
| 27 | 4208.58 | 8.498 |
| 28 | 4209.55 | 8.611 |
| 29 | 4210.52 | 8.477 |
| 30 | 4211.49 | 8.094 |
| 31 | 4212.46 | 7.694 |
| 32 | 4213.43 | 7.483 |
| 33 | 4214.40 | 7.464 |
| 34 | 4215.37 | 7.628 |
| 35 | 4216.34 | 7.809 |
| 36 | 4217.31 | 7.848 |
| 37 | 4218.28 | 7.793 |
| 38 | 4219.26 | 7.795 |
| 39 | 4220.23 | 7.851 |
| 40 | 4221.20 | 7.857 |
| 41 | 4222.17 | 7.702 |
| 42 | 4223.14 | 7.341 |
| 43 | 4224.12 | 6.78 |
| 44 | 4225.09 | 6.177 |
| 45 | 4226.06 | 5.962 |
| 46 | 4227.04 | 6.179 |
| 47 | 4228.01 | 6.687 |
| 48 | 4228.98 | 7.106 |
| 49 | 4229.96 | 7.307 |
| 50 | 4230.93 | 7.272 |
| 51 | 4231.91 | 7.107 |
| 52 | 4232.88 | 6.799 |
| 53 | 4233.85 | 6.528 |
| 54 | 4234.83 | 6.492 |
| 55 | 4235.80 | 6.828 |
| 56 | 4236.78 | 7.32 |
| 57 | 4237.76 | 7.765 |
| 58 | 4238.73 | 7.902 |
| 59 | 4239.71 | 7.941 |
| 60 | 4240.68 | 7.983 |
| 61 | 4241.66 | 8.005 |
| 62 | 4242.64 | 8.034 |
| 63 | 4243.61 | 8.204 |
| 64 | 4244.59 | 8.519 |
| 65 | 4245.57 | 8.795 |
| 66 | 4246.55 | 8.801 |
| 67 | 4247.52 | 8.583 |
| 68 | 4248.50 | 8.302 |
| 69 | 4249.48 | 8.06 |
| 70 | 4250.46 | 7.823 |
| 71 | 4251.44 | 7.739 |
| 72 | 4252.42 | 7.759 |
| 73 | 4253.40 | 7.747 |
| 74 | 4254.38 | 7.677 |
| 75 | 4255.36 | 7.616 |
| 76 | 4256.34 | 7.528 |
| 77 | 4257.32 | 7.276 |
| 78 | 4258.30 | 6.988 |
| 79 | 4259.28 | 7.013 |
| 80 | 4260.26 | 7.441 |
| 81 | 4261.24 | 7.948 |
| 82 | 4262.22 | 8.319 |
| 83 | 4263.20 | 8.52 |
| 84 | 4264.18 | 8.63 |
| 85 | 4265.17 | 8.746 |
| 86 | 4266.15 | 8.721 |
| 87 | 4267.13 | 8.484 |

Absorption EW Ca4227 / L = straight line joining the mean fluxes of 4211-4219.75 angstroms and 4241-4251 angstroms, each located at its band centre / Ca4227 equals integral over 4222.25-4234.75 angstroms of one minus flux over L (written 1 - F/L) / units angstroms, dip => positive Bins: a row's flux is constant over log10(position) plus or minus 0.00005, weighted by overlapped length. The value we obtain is 1.9 angstroms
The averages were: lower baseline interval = 7.73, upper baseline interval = 8.3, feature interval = 6.79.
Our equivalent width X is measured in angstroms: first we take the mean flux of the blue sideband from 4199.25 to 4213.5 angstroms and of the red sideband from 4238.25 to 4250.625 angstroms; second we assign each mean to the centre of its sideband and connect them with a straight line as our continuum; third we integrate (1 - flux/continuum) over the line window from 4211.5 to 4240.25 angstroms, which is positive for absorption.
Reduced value 2.5 angstroms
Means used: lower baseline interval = 7.71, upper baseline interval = 8.24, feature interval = 7.27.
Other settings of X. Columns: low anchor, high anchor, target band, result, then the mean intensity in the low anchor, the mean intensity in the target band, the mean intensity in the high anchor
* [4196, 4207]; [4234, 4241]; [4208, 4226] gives -1.24 angstroms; 7.02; 7.68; 7.4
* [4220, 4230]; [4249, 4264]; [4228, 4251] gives -1.19 angstroms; 6.96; 7.69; 7.72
